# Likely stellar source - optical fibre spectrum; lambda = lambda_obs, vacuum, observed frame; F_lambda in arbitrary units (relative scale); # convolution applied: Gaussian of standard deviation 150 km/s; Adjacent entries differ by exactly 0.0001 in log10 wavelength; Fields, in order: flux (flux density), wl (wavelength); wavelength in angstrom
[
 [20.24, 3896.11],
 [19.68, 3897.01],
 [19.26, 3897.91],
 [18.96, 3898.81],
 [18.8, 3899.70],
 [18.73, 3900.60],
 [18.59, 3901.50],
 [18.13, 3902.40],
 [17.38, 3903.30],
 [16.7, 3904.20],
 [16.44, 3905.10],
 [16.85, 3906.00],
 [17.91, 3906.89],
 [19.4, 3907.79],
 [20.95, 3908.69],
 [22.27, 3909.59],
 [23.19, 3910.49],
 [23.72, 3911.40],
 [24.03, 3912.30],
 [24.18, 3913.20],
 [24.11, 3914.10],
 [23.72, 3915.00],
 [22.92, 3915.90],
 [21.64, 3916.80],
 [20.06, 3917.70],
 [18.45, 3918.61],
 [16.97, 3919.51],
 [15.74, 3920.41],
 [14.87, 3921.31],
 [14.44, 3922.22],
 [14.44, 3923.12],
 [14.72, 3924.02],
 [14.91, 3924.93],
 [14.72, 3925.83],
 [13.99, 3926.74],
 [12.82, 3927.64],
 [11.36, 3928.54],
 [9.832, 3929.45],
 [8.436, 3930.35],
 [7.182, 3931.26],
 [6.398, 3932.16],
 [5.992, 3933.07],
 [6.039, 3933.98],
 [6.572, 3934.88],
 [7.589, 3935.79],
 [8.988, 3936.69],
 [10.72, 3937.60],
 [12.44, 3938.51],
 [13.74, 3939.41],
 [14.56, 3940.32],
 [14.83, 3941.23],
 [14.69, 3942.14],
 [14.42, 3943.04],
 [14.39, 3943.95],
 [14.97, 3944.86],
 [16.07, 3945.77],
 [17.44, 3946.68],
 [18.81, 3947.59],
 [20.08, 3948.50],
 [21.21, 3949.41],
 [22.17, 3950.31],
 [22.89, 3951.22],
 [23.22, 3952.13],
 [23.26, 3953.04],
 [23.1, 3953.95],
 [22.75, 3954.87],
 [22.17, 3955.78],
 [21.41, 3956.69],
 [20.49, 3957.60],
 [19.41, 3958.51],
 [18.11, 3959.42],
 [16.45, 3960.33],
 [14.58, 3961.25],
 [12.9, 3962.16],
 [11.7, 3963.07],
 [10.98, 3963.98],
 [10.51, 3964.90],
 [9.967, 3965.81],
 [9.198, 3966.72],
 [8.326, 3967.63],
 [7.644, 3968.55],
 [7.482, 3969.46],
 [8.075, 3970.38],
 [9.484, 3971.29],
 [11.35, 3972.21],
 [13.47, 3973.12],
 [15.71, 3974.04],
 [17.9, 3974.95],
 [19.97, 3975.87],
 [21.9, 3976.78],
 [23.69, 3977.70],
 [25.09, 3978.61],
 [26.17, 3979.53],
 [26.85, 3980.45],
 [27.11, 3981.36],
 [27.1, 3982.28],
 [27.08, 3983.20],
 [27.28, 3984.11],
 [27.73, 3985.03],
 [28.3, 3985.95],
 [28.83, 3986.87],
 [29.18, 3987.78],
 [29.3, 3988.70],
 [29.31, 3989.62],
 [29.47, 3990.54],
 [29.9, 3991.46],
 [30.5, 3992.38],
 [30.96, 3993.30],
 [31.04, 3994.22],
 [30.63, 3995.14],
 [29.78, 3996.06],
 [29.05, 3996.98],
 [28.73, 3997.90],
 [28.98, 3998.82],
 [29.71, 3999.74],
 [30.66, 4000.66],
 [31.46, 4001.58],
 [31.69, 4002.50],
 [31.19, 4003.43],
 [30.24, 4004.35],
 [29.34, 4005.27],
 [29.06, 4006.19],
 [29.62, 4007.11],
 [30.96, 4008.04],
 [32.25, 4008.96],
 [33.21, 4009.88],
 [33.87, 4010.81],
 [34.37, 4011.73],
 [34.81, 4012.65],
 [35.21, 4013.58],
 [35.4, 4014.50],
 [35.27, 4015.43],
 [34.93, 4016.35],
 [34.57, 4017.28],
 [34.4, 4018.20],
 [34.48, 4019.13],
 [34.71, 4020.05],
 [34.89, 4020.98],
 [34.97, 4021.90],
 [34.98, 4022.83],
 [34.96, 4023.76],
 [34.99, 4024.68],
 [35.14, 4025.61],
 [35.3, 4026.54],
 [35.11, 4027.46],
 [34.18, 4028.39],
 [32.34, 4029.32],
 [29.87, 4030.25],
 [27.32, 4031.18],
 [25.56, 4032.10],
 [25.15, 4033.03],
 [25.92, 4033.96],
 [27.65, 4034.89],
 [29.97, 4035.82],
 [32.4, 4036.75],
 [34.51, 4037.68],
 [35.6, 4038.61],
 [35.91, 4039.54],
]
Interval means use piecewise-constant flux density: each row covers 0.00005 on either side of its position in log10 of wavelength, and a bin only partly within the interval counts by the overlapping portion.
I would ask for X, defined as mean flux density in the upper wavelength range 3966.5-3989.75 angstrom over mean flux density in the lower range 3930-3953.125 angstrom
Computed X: 1.47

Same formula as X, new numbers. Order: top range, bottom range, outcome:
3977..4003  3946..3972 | 1.78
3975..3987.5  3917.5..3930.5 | 1.79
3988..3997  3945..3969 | 1.76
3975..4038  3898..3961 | 1.80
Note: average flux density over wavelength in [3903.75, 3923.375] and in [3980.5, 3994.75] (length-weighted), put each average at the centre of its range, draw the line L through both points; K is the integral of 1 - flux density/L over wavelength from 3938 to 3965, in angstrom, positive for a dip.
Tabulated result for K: 7.6 angstrom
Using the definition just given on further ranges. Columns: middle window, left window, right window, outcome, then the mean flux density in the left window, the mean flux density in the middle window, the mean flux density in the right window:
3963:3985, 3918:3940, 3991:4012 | 6.4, 11.8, 17.1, 30.7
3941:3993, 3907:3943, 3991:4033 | 8.6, 15.3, 19.7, 32.2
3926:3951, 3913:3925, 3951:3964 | 7.9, 18.7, 12.9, 19.1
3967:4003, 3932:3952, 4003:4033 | 1.5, 14.1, 24.2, 32.9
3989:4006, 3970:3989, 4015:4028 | -1.5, 22.5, 30.1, 34.9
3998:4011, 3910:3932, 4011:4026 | 0.6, 17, 30.7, 34.9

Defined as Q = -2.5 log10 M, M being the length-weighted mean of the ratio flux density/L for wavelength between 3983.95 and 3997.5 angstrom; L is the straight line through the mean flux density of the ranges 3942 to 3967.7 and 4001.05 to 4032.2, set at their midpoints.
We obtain -0.12 mag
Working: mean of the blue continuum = 17.3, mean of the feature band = 29.5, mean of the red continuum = 33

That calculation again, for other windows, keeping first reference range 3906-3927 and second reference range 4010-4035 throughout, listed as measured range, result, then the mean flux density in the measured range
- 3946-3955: 0.11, 21.3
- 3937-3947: 0.50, 14.3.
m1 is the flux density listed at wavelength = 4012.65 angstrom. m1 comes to 34.81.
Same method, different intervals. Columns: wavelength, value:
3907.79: 19.4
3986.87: 28.83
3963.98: 10.98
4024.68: 34.99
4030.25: 29.87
